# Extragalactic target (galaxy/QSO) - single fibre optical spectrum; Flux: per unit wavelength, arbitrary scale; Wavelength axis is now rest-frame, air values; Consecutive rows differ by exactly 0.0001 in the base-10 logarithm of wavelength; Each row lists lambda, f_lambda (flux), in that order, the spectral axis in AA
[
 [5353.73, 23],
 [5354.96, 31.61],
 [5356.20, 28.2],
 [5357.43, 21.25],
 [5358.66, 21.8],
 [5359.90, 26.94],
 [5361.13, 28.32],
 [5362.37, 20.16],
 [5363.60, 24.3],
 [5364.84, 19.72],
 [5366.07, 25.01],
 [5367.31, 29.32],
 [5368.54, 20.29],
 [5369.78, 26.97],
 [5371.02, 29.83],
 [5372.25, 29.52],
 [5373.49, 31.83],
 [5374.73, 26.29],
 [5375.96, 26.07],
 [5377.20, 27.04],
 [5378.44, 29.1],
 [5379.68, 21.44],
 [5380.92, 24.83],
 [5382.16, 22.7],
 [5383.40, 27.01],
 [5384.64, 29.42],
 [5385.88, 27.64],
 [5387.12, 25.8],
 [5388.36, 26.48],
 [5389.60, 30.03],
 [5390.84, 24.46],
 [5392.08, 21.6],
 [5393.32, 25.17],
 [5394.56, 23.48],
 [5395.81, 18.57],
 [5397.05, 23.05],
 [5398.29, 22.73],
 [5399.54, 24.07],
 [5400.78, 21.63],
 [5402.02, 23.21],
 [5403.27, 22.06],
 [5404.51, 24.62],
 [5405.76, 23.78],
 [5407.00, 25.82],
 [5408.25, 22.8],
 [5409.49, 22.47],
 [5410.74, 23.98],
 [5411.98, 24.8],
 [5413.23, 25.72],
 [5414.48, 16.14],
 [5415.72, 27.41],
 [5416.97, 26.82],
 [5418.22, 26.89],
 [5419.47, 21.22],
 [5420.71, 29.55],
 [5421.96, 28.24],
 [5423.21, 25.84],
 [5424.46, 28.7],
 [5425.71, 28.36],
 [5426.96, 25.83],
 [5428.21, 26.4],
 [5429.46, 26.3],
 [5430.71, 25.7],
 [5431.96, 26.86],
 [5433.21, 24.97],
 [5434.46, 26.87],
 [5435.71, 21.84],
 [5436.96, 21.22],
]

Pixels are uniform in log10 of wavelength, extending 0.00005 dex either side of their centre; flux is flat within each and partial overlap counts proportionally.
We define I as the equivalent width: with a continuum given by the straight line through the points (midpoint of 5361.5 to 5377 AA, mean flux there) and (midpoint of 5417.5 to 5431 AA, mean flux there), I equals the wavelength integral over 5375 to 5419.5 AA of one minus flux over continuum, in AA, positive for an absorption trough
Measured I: 3.0 AA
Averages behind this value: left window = 25.9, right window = 26.7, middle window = 24.5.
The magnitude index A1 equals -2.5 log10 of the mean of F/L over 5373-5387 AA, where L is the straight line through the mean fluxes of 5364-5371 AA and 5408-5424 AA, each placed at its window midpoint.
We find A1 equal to -0.077 mag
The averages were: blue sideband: 24.7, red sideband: 24.9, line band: 26.6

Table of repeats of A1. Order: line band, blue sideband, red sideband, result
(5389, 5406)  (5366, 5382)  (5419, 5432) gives 0.14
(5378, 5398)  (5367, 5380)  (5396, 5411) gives 0.01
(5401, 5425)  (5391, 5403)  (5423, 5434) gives 0.00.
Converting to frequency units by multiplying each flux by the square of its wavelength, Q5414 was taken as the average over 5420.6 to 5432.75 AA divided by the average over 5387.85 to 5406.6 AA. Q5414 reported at 1.15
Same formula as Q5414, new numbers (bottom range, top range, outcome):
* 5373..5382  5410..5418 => 0.93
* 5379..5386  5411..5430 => 1.03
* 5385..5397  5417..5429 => 1.09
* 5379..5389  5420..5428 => 1.09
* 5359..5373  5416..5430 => 1.07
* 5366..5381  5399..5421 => 0.91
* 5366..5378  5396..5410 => 0.86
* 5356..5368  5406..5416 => 0.98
